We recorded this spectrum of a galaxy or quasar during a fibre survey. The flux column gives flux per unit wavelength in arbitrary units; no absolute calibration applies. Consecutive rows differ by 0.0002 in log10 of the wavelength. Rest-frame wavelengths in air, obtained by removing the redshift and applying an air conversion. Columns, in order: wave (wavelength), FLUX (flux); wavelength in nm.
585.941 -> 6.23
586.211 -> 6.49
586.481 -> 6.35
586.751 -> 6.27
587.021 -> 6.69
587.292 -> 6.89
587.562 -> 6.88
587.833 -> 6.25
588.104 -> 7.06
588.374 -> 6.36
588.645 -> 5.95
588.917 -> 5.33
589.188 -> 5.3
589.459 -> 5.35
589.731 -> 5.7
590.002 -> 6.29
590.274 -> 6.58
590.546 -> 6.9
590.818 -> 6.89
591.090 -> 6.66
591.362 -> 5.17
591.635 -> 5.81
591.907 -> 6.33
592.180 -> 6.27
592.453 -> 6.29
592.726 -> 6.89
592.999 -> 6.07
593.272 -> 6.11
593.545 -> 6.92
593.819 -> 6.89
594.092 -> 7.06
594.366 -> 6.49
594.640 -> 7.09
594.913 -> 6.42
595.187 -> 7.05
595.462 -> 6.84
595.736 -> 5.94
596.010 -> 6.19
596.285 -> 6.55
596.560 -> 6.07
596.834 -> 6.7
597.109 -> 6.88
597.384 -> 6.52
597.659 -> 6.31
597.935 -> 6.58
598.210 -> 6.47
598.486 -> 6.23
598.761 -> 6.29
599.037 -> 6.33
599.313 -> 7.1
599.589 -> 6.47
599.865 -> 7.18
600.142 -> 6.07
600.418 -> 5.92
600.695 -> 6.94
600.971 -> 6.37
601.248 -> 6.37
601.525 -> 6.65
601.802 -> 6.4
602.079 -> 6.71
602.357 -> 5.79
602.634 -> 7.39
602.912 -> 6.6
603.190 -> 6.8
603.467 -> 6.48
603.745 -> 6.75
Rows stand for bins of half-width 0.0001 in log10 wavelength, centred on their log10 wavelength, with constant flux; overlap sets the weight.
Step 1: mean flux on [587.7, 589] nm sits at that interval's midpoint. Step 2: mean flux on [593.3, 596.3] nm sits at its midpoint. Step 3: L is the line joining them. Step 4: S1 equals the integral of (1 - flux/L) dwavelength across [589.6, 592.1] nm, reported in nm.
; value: 0.05 nm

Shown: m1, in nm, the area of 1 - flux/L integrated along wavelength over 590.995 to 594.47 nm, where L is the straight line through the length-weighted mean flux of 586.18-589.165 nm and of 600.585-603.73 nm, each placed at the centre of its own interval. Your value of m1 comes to 0.037 nm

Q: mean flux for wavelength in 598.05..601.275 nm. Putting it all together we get 6.48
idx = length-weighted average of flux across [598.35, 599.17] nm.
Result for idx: 6.29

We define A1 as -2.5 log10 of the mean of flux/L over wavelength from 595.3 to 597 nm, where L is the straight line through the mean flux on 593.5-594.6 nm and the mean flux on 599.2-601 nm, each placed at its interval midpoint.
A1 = 0.06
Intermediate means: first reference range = 6.85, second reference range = 6.58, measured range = 6.4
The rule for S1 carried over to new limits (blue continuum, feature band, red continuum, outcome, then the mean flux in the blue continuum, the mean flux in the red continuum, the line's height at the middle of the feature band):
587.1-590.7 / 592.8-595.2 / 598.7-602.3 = -0.12 nm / 6.23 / 6.51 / 6.35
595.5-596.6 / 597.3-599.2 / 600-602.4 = -0.03 nm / 6.26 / 6.38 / 6.31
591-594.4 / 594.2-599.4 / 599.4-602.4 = -0.08 nm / 6.37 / 6.47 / 6.42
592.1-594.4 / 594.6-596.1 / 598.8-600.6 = -0.01 nm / 6.56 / 6.51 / 6.55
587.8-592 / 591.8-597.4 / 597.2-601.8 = -0.23 nm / 6.12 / 6.49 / 6.3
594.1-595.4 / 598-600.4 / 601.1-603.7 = 0.07 nm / 6.79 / 6.58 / 6.67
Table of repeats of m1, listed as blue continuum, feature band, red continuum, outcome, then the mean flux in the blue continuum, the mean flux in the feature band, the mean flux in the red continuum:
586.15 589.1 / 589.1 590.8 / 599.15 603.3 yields 0.09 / 6.39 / 6.1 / 6.58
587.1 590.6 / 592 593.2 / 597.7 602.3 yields -0.01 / 6.21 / 6.36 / 6.49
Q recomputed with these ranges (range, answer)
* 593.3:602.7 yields 6.55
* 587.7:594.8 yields 6.31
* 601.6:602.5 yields 6.33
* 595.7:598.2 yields 6.44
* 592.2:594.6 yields 6.59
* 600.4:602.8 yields 6.53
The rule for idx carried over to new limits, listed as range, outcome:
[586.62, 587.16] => 6.48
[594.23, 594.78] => 6.8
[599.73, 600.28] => 6.62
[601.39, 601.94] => 6.53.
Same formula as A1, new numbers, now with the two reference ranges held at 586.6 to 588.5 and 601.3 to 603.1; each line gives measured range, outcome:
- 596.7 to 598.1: 0.00 mag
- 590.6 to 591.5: 0.05 mag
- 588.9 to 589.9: 0.21 mag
